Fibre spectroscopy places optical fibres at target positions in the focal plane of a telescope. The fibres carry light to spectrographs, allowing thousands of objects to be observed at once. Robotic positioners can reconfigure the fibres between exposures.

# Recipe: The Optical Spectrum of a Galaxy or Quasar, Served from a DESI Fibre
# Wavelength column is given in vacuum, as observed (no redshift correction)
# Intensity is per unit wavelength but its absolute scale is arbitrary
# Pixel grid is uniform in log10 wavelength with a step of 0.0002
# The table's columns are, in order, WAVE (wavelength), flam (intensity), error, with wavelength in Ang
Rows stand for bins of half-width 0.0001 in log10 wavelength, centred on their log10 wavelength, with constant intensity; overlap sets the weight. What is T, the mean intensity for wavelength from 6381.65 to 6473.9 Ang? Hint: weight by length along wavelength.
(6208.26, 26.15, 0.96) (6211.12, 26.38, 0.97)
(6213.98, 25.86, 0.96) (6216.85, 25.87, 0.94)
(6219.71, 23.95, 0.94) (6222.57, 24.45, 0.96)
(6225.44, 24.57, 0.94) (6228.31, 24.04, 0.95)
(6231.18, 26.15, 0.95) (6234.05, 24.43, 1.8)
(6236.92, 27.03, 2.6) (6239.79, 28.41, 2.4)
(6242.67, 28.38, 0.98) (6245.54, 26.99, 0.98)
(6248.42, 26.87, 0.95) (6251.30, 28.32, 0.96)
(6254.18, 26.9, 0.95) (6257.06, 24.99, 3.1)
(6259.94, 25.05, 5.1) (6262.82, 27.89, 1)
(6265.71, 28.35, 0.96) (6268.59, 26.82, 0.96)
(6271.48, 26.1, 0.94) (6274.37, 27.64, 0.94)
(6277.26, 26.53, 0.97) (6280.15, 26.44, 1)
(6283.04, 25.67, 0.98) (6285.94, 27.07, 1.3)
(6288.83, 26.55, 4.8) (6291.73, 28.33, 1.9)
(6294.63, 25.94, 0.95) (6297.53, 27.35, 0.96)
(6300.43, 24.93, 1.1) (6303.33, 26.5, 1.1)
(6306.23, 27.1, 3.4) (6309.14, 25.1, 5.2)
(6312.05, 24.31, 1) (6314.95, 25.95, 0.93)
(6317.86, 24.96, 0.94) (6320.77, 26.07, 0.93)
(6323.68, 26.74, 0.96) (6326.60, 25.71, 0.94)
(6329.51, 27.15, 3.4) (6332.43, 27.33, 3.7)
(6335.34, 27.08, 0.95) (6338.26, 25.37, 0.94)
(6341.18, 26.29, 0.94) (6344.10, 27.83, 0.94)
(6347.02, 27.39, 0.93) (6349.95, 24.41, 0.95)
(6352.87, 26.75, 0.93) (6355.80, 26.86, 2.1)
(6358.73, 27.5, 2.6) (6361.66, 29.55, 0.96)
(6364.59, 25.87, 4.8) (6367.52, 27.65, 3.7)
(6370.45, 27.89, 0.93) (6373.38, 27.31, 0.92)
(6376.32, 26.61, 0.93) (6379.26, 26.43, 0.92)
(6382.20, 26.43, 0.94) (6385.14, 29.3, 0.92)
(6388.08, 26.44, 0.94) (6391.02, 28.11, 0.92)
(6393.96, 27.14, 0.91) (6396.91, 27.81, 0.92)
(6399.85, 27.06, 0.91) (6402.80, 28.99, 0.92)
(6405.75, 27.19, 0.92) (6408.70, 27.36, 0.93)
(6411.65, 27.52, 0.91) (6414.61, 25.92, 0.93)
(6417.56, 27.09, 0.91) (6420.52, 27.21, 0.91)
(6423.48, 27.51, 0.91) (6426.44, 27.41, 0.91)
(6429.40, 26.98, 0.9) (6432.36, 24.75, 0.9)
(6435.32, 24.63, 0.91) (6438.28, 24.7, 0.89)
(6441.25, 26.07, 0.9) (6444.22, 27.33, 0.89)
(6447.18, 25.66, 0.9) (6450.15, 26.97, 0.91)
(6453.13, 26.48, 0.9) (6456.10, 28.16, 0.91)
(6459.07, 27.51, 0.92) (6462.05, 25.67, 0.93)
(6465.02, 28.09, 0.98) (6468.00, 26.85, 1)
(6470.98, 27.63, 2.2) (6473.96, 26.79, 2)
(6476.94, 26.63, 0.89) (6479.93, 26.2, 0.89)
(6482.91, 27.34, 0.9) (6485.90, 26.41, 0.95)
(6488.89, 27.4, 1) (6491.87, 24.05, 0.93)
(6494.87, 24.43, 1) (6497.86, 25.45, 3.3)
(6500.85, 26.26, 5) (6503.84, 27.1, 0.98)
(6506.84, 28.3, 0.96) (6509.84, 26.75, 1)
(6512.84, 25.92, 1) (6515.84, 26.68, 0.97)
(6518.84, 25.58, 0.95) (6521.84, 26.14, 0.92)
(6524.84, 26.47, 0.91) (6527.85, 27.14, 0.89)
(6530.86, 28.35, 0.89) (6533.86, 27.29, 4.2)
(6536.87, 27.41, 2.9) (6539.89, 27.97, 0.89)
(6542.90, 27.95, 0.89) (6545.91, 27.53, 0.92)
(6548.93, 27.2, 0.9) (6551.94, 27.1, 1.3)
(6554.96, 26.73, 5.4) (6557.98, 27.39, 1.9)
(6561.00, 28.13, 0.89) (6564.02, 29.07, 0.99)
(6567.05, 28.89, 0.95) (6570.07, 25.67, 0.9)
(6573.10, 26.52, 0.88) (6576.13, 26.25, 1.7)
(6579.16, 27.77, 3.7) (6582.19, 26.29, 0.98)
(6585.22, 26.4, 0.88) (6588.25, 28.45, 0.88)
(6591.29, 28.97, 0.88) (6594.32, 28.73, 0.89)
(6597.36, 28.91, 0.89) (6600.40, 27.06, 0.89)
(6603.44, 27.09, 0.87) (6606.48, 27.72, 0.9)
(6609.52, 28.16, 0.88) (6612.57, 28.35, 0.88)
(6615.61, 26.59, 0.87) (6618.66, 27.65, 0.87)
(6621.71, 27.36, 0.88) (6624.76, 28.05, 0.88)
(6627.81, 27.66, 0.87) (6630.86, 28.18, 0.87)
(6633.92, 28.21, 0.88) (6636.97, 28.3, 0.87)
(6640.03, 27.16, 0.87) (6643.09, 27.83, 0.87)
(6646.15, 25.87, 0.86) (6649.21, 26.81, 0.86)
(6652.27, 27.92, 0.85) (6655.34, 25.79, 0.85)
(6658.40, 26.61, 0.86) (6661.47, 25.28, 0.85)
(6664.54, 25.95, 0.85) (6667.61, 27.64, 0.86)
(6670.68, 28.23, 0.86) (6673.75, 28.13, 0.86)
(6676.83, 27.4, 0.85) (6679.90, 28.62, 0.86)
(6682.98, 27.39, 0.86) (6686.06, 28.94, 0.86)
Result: 27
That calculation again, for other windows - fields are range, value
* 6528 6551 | 27.6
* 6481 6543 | 26.7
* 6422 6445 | 26.1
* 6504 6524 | 26.6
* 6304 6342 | 26.1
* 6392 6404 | 27.7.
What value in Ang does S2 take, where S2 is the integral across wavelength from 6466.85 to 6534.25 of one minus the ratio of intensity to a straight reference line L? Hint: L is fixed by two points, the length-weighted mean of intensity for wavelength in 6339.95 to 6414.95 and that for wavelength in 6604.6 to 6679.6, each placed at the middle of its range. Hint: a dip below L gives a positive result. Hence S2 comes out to 1.8 Ang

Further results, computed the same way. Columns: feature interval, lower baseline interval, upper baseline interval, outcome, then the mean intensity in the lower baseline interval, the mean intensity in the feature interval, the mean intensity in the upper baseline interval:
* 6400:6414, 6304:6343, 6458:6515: -0.7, 26.1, 27.6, 26.6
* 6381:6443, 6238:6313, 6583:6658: 0.3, 26.7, 26.9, 27.6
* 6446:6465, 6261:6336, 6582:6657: 0.1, 26.5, 26.9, 27.6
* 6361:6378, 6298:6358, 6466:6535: -0.7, 26.2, 27.4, 26.6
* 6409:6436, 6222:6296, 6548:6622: 0.4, 26.6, 26.6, 27.5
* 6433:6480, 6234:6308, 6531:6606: 1.2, 26.8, 26.6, 27.6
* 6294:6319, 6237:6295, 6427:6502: 1.0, 27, 25.8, 26.4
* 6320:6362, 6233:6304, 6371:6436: 0.3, 26.8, 26.7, 27.1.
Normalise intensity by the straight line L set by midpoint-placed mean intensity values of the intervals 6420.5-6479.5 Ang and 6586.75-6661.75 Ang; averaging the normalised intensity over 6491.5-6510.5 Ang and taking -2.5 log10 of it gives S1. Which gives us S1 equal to 0.03 mag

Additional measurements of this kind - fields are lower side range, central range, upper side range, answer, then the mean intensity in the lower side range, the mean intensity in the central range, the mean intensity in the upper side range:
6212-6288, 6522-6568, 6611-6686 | -0.02 mag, 26.3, 27.6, 27.4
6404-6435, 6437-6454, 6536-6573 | 0.03 mag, 26.8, 26.2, 27.5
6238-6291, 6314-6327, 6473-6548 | 0.04 mag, 27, 25.9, 26.7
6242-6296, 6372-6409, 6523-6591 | -0.01 mag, 26.9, 27.4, 27.4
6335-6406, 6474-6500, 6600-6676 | 0.05 mag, 27.2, 26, 27.3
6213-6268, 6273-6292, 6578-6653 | -0.02 mag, 26.3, 26.8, 27.7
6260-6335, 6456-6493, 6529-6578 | 0.01 mag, 26.5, 26.8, 27.5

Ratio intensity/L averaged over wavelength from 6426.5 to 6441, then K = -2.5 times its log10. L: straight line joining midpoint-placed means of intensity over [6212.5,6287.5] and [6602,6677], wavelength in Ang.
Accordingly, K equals 0.05 mag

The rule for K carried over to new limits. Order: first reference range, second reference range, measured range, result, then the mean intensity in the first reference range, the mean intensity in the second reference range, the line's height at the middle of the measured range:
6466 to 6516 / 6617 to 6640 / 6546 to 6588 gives 0.00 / 26.5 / 27.9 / 27.2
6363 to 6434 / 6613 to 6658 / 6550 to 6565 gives -0.01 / 27.2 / 27.4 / 27.3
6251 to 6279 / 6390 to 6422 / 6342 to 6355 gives 0.02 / 26.8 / 27.4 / 27.1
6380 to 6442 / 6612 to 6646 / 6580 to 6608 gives -0.01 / 26.9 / 27.7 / 27.5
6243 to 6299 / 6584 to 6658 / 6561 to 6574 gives -0.01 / 26.9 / 27.6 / 27.5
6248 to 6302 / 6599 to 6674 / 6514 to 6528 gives 0.03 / 26.7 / 27.3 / 27.1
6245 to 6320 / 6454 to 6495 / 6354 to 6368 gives -0.03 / 26.5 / 26.7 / 26.6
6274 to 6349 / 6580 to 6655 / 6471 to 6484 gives 0.01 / 26.4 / 27.6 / 27.1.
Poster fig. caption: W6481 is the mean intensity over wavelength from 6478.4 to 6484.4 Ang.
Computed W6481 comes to 26.8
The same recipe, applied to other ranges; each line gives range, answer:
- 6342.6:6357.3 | 26.6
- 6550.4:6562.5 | 27.3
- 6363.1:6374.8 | 27.2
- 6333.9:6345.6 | 26.6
